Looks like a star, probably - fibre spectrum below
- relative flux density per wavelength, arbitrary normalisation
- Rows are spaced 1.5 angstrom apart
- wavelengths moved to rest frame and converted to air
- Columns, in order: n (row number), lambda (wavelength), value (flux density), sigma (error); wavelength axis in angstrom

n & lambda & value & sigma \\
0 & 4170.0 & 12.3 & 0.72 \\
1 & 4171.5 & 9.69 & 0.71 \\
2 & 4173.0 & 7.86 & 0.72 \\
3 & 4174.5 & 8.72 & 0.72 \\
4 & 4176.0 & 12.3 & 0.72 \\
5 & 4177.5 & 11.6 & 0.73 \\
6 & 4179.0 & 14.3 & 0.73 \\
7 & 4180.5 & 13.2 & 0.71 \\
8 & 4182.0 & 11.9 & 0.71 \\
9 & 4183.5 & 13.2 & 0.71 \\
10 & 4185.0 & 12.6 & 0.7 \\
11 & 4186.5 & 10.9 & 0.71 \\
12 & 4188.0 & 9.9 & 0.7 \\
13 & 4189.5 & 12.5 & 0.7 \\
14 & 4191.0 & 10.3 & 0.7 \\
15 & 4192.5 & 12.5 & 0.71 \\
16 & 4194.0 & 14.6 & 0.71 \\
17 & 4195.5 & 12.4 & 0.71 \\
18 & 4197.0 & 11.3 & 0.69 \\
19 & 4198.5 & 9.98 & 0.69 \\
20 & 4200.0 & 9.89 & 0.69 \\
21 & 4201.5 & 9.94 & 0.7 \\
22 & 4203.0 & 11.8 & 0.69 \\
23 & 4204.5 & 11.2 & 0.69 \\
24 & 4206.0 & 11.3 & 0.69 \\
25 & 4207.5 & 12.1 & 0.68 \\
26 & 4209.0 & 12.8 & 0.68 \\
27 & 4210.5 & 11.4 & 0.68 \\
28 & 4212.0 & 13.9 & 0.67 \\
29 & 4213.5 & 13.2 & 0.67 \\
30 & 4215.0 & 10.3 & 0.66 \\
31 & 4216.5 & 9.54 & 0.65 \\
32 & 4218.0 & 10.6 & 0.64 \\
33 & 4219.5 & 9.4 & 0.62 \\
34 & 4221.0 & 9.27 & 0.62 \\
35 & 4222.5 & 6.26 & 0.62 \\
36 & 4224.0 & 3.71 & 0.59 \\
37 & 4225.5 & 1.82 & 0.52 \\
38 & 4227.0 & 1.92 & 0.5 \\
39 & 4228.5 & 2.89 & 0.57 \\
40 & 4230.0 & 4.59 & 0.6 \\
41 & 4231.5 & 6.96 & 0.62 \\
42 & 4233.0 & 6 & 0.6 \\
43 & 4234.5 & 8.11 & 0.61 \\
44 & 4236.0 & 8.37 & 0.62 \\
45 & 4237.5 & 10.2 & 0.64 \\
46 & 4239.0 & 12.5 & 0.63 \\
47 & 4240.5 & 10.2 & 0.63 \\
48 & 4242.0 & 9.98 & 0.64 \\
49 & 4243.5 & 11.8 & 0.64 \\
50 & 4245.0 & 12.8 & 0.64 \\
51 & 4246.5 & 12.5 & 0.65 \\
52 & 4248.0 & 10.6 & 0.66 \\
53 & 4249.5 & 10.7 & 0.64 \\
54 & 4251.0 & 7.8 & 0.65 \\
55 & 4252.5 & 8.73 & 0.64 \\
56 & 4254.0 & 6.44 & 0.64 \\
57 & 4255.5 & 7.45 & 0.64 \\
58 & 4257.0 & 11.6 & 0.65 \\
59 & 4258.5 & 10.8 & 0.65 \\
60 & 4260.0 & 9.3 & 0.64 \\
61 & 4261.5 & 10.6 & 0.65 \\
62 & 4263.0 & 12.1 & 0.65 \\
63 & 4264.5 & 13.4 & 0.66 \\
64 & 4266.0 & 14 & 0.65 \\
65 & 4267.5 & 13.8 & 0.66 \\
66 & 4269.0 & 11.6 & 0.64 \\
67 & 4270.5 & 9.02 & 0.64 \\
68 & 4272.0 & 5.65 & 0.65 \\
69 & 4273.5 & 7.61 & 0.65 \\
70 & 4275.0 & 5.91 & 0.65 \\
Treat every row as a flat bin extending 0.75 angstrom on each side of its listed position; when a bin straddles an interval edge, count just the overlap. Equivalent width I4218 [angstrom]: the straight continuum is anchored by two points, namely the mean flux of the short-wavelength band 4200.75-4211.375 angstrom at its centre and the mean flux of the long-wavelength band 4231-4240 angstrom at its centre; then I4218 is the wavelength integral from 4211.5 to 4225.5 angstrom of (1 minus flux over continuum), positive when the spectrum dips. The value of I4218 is 1.9 angstrom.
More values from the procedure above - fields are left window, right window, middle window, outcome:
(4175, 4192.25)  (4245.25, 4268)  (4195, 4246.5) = 8.9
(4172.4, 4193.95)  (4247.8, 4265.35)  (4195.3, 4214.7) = -0.7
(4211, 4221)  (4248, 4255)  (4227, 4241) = 3.3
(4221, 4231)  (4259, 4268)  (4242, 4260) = -1.7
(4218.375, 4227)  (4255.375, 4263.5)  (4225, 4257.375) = 0.0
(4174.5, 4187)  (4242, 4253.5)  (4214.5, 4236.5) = 9.0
